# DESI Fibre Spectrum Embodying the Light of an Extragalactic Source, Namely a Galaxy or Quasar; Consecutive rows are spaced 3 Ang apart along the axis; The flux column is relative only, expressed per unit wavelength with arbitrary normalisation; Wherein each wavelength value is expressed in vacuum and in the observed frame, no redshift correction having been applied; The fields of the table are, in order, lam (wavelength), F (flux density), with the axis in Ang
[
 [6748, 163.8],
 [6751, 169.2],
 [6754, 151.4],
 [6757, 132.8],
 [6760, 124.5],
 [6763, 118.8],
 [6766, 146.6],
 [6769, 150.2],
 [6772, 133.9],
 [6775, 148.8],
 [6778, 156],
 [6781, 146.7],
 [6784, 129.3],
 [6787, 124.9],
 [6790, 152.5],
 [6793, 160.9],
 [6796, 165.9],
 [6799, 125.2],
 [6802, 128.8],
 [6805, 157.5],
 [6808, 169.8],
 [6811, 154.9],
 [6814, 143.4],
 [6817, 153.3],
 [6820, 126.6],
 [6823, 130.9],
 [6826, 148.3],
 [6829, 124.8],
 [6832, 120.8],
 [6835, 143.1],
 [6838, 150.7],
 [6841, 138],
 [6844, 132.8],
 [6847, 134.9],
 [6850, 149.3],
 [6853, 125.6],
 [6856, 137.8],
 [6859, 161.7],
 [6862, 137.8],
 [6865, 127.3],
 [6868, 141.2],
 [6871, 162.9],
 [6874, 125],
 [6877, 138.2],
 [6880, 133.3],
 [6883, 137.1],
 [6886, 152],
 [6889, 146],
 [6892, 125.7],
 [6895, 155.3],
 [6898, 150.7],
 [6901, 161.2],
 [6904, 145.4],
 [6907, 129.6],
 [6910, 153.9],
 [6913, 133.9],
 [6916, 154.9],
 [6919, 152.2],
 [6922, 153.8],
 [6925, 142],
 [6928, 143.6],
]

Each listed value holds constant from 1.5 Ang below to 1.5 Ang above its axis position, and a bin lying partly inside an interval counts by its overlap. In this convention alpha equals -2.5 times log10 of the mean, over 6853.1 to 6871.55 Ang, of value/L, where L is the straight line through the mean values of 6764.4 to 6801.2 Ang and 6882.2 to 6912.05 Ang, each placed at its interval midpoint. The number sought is 0.02 mag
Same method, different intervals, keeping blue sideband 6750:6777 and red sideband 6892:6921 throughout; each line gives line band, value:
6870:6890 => 0.04 mag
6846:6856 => 0.06 mag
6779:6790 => 0.04 mag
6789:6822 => -0.04 mag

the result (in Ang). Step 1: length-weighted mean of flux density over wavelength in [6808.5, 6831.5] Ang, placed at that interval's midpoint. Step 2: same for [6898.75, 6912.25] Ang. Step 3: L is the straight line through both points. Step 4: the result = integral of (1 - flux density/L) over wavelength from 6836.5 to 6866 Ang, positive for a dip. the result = 0.7 Ang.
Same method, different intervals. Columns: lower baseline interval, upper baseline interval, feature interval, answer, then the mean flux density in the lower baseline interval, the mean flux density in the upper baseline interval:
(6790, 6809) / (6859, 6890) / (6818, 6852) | 2.3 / 151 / 141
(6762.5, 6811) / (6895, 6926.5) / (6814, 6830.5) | 1.0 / 146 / 148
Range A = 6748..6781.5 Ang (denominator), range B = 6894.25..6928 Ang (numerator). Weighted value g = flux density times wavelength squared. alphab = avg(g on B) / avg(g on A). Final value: 1.07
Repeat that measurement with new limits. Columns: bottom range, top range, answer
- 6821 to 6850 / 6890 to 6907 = 1.09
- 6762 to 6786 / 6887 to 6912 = 1.07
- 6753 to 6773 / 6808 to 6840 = 1.05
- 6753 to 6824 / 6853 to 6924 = 1.03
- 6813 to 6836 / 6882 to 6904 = 1.10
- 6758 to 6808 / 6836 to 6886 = 1.00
